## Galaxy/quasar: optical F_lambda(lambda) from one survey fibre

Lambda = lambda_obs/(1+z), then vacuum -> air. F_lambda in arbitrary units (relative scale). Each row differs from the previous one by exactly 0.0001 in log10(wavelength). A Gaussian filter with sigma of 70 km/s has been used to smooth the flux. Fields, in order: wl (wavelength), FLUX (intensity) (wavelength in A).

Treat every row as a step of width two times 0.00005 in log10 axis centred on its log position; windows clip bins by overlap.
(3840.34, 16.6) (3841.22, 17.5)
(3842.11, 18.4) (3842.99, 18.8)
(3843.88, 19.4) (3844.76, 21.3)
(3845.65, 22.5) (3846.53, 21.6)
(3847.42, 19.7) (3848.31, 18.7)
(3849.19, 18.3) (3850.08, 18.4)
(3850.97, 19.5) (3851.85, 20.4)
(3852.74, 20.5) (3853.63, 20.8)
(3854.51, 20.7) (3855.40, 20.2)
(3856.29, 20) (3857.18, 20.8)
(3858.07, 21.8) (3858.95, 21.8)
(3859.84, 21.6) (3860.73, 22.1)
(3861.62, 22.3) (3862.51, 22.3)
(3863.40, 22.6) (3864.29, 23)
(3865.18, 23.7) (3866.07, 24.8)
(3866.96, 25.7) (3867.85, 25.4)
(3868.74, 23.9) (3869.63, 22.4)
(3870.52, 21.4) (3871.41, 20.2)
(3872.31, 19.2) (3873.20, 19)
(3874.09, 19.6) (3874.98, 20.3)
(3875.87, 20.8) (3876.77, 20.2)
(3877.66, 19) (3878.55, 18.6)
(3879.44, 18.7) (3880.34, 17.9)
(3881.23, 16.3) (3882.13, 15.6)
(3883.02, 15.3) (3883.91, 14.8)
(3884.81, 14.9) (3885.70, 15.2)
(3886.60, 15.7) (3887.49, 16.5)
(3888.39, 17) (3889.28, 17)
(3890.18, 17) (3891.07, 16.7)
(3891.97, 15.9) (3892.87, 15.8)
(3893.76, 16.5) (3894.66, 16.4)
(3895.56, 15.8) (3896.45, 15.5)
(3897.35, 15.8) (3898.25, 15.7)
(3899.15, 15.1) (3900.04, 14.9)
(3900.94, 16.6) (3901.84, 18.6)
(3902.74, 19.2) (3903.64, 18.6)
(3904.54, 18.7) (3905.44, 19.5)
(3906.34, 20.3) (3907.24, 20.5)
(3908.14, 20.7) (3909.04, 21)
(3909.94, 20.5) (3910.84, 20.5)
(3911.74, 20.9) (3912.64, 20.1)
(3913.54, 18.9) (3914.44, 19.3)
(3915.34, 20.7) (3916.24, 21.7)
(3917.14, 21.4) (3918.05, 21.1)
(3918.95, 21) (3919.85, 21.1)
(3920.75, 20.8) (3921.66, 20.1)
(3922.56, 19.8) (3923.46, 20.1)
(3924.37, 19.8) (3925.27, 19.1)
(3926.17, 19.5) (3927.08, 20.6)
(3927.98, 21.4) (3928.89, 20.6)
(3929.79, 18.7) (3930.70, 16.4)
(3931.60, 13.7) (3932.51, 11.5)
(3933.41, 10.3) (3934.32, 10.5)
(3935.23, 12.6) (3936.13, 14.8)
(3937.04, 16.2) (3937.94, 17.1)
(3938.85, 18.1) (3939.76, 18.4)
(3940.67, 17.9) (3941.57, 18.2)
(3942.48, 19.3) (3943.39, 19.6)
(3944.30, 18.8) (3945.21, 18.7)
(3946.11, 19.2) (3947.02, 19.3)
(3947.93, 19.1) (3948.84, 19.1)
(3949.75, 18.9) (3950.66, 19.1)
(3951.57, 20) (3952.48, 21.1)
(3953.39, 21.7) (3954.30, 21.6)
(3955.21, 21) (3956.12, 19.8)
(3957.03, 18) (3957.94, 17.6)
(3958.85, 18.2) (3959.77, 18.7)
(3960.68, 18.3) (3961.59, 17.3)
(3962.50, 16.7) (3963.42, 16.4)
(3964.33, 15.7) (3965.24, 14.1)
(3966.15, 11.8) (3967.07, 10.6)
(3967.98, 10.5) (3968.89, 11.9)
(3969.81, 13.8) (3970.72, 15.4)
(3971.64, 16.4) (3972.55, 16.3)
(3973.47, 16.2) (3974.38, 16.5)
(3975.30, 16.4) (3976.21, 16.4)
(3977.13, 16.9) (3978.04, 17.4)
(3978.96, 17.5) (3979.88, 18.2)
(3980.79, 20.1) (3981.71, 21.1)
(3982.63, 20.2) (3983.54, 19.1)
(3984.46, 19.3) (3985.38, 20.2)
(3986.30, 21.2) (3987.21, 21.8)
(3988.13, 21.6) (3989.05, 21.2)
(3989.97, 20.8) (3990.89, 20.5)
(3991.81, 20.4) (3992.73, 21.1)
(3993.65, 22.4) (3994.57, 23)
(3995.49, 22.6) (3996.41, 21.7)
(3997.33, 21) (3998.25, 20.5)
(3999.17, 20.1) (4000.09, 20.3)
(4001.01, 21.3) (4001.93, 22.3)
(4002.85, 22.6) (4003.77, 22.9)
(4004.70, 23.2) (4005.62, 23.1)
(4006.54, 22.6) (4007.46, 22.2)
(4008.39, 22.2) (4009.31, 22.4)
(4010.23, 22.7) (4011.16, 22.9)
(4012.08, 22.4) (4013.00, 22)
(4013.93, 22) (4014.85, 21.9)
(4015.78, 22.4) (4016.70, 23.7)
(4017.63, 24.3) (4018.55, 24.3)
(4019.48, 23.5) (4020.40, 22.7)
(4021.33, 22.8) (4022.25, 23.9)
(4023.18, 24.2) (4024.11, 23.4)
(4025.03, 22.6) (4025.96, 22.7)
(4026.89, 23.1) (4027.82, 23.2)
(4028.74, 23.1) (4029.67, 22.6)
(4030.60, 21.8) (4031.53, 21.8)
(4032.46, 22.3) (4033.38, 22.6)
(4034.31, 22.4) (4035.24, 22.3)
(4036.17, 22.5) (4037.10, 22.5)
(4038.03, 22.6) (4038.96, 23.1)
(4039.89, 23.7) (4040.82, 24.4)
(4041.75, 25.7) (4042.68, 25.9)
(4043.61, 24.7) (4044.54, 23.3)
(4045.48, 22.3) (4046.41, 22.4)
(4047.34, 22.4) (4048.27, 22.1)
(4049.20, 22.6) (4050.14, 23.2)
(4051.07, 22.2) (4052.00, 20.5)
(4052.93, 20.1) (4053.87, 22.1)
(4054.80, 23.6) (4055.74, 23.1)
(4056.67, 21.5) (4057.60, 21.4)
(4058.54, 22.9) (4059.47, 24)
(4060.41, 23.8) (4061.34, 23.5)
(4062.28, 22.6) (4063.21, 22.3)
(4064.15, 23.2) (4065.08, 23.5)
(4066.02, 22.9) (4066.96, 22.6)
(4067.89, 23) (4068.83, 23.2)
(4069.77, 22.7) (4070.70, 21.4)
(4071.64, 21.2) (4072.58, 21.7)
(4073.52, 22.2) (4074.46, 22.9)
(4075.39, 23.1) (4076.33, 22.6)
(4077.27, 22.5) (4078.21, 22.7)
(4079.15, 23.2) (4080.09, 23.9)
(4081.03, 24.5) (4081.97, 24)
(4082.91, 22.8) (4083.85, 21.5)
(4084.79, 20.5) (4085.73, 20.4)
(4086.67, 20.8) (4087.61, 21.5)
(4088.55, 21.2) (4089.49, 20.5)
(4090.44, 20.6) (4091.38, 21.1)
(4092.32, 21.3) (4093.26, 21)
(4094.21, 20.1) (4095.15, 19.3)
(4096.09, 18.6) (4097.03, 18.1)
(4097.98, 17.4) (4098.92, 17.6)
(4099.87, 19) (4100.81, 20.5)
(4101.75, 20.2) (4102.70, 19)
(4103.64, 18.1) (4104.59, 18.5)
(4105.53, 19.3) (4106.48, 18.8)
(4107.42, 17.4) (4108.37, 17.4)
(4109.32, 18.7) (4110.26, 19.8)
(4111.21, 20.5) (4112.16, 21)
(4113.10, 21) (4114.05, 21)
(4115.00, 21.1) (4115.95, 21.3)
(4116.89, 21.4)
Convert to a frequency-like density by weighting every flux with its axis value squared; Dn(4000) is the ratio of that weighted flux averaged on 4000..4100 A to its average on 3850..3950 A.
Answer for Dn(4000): 1.3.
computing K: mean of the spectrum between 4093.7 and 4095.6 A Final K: 19.7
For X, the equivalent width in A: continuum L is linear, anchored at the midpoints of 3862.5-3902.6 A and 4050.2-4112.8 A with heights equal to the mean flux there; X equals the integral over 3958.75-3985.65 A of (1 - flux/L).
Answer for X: 4.4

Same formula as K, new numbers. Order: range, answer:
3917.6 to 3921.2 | 21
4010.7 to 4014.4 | 22.4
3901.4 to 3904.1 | 18.8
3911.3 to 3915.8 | 20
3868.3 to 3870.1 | 23.1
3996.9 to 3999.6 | 20.5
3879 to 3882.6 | 17.1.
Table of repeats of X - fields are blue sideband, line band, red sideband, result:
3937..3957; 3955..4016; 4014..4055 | 4.7 A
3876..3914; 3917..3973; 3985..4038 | 5.5 A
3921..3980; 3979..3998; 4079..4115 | -2.9 A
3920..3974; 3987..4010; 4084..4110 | -4.6 A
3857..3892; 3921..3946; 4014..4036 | 4.1 A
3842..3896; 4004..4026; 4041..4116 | -2.1 A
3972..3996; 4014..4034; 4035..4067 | -1.3 A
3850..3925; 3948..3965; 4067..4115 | 0.9 A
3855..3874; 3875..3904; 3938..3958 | 6.0 A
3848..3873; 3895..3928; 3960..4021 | 2.4 A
